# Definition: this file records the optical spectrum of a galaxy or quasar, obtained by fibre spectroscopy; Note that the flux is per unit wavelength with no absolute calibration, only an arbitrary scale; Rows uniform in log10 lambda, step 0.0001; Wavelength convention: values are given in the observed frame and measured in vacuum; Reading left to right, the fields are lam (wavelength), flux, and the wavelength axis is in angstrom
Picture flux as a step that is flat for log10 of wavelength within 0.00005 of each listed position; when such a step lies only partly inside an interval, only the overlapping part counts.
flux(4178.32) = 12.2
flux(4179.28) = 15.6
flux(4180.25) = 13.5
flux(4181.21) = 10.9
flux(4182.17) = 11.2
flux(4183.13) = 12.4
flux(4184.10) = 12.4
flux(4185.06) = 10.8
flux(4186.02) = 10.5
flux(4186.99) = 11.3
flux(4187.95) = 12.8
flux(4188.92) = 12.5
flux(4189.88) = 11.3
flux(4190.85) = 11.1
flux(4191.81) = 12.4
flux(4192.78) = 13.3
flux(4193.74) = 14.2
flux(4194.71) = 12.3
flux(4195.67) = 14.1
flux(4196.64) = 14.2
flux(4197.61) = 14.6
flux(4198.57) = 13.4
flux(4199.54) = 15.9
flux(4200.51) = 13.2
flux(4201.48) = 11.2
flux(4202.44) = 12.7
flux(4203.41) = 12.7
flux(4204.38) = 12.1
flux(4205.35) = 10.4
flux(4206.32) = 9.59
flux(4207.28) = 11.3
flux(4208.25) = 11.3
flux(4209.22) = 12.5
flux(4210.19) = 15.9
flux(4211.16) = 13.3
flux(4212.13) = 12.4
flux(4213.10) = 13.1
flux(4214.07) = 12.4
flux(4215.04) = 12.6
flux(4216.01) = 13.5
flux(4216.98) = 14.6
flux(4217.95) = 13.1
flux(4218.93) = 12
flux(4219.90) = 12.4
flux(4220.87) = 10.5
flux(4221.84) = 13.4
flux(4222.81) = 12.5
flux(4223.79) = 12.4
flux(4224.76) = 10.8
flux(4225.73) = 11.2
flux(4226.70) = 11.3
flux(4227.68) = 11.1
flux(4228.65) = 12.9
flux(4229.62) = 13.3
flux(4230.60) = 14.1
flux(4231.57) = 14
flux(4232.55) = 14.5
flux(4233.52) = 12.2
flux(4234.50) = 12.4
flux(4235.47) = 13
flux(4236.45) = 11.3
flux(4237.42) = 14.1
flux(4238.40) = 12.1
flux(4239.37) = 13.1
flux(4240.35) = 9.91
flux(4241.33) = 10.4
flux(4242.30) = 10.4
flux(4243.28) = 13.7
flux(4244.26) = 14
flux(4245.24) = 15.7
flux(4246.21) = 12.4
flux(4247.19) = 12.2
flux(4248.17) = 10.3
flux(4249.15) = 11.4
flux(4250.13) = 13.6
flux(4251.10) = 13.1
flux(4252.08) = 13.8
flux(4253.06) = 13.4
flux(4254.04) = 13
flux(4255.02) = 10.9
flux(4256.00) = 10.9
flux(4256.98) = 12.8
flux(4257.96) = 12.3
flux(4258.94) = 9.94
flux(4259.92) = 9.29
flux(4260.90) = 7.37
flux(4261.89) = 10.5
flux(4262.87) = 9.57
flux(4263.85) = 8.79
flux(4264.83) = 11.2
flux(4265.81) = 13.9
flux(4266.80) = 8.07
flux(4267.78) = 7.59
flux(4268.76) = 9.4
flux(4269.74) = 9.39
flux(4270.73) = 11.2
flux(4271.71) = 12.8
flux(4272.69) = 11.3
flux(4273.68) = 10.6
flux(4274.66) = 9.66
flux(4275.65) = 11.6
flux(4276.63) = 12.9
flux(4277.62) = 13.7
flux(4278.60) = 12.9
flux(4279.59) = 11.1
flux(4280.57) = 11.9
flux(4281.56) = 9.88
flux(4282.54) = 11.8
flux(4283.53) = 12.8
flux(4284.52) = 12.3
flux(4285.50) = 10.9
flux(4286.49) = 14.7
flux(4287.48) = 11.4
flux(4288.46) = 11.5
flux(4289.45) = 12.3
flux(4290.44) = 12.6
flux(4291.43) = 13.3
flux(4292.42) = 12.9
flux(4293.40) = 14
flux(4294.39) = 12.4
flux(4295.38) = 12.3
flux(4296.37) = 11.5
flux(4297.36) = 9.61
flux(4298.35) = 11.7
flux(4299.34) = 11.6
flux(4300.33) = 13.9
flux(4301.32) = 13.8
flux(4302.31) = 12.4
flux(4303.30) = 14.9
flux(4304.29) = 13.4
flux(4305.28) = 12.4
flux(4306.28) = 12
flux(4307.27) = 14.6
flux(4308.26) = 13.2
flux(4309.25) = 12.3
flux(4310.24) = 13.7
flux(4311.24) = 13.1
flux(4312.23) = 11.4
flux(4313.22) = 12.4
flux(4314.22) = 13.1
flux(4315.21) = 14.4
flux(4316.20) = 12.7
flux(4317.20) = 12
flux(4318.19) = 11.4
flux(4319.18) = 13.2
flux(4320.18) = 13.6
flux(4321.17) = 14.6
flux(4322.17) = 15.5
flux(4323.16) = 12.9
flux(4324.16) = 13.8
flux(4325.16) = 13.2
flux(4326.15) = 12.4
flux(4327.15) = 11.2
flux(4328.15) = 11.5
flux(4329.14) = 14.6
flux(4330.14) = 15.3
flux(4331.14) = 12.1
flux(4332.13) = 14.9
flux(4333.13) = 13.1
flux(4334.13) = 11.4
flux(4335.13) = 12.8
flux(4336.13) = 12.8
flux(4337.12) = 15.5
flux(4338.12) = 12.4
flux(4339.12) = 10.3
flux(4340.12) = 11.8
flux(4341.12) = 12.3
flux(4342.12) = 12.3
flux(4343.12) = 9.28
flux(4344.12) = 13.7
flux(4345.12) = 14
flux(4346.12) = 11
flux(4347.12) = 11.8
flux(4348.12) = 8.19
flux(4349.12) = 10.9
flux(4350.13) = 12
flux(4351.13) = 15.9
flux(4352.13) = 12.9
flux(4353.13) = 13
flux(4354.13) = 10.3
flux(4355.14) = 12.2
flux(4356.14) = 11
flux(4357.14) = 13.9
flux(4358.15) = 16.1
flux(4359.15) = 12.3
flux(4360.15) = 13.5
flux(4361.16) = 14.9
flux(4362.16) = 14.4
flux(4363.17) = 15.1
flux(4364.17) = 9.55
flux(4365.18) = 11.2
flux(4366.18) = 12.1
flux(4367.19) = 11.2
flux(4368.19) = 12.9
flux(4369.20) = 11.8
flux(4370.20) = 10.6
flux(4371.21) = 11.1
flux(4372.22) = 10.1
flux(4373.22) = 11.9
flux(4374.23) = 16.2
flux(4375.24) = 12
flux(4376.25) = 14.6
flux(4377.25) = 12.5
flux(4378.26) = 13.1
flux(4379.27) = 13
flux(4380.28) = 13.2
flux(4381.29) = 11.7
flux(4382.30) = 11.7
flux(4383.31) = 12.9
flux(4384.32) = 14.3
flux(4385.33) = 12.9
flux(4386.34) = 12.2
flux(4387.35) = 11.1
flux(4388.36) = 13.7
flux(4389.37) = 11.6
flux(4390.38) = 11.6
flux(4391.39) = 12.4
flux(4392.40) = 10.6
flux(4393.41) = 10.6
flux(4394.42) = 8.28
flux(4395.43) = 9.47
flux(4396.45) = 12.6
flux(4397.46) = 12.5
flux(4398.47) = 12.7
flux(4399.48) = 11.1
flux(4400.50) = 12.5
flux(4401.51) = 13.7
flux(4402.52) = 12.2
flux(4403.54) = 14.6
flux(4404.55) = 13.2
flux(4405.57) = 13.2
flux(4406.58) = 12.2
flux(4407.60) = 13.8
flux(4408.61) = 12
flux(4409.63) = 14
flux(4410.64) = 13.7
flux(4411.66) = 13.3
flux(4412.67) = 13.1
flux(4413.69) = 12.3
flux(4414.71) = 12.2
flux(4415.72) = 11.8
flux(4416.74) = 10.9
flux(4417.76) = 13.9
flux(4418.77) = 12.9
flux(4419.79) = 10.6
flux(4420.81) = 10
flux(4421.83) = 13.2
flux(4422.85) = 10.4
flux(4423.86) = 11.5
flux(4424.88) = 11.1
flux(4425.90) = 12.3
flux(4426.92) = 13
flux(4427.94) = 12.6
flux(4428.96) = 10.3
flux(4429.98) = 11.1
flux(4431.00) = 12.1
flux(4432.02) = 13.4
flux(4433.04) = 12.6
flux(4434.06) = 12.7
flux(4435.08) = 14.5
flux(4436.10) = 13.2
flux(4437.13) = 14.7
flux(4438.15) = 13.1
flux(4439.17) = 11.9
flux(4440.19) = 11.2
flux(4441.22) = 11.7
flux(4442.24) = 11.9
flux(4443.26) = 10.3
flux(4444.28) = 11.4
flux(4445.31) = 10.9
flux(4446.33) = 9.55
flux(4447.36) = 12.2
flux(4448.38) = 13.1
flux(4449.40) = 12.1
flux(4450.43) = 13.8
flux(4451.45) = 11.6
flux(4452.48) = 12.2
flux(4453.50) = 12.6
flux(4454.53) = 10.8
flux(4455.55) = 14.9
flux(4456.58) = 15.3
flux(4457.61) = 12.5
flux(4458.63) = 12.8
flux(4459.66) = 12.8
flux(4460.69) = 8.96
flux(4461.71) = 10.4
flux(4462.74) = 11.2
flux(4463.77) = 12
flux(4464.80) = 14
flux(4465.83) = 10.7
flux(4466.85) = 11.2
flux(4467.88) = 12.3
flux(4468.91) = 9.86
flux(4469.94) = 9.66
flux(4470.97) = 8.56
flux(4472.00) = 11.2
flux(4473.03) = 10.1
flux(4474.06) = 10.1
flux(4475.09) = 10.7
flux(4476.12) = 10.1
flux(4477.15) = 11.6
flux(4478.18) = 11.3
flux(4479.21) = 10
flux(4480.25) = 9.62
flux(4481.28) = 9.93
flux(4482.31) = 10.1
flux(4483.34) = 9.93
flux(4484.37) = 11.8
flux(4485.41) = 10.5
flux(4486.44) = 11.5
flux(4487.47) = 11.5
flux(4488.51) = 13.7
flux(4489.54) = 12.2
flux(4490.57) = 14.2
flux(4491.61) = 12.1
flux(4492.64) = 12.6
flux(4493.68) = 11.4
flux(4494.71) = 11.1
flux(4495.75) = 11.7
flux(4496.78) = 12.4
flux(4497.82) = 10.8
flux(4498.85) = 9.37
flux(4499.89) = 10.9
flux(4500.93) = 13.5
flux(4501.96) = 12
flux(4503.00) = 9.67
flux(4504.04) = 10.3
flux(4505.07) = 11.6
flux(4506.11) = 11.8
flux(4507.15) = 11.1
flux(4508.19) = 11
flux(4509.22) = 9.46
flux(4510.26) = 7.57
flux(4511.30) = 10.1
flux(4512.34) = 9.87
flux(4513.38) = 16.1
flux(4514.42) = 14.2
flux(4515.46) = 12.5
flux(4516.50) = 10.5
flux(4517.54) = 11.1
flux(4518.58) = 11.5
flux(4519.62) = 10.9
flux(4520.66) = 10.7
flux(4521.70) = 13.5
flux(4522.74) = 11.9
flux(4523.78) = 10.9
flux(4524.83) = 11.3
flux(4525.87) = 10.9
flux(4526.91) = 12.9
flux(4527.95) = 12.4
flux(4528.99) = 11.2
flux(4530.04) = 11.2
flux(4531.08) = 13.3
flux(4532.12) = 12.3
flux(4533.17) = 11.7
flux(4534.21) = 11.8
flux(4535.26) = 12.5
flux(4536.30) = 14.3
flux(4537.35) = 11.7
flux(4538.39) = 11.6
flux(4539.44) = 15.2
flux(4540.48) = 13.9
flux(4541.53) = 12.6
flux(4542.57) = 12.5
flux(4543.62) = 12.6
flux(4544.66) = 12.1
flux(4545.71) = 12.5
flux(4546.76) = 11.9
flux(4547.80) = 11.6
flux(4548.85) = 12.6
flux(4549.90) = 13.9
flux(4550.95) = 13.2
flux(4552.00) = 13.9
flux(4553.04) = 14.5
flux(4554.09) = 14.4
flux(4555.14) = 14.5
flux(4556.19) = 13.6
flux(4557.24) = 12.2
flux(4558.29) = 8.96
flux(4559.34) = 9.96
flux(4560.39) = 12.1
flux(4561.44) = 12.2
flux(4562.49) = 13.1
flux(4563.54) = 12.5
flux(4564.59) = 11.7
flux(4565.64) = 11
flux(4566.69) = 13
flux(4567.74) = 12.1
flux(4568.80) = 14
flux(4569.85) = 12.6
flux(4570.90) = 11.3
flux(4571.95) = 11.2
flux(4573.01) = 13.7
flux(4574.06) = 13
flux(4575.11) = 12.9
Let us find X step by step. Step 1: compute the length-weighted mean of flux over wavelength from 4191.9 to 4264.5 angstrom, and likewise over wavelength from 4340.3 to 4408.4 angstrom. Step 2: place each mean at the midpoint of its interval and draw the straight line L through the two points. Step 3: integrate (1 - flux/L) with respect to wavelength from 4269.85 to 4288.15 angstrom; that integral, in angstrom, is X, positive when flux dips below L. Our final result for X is 0.8 angstrom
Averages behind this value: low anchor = 12.3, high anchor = 12.3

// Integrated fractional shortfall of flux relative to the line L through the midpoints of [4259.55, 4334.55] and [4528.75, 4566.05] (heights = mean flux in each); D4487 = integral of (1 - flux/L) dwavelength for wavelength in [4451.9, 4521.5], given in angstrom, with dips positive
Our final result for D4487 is 6.07 angstrom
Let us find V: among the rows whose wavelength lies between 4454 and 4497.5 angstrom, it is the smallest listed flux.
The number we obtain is 8.56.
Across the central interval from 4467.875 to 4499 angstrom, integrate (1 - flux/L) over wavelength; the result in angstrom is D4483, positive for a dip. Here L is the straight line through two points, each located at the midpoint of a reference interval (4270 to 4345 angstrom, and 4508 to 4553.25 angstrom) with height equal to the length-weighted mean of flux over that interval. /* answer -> 3.0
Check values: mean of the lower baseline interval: 12.6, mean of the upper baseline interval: 12.1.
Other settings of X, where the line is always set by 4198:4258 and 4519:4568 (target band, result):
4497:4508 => 1.1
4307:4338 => -1.7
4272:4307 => 0.7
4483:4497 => 0.5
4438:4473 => 2.0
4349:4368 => -0.5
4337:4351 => 0.7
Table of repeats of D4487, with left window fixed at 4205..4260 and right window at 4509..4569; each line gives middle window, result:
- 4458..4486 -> 3.3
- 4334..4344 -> 0.1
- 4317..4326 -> -0.8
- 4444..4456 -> 0.2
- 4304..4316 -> -0.6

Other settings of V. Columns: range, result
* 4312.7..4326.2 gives 11.4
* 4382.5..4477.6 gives 8.28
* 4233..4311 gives 7.37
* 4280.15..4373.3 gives 8.19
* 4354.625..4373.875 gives 9.55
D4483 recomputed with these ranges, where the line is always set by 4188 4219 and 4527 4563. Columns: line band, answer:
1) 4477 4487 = 1.6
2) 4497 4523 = 2.7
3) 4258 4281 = 3.8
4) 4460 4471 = 1.5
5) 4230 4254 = 0.1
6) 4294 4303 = 0.4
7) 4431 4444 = 0.1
